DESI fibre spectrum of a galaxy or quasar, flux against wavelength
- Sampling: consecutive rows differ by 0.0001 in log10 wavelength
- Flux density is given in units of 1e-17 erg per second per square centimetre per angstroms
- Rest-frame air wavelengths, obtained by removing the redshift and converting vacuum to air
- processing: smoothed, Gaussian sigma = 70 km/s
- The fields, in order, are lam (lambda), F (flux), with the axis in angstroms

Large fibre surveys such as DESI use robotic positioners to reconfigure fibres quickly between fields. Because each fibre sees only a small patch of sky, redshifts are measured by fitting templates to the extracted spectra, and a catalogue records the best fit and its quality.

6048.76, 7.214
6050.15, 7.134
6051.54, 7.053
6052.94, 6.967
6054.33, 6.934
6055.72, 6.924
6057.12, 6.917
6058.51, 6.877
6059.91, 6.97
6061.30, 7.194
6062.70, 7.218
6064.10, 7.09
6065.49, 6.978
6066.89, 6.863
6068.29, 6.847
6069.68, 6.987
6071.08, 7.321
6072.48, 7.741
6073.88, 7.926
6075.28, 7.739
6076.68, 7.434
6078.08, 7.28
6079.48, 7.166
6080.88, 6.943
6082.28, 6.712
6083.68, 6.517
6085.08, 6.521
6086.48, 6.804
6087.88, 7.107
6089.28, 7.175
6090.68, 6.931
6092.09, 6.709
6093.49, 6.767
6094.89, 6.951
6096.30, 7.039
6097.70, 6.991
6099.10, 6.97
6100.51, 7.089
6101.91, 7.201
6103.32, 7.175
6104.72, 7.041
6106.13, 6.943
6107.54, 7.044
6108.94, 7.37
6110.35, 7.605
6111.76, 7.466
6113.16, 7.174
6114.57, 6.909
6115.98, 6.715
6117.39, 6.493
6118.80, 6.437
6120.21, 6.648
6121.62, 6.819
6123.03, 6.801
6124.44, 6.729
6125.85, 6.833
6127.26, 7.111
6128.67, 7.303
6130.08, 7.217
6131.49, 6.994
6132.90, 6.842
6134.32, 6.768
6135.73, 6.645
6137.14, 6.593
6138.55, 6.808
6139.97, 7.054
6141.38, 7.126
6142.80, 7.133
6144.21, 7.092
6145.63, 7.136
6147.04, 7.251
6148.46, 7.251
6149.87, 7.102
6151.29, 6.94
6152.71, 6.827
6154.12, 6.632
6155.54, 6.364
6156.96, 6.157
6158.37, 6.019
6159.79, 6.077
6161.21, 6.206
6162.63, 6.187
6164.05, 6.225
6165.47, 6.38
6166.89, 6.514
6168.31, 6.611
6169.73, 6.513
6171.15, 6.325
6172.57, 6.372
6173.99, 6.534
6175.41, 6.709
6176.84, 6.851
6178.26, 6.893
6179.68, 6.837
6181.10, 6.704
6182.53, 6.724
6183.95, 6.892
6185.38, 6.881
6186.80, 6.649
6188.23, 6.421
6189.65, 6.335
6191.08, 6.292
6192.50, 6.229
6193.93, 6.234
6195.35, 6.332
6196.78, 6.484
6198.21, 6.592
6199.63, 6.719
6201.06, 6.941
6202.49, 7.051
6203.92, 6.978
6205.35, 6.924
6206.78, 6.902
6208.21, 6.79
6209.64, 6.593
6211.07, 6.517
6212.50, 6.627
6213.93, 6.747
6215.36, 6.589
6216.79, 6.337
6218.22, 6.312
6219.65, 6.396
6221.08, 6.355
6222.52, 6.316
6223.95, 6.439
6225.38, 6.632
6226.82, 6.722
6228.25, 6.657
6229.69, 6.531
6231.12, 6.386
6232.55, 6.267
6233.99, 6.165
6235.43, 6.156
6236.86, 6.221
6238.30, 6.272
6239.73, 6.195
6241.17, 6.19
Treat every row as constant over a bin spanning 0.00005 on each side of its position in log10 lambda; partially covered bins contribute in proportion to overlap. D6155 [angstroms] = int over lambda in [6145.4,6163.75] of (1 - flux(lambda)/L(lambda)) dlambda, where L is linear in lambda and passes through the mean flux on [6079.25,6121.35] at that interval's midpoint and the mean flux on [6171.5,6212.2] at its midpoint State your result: 0.46 angstroms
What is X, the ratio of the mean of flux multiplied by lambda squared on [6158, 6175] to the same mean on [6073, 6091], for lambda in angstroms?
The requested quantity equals 0.92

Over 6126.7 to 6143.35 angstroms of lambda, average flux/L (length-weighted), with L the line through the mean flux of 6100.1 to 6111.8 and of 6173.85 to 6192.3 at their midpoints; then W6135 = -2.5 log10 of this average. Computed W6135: 0.01 mag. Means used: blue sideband 7.2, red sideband 6.66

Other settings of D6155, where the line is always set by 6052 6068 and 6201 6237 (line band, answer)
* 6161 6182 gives 0.5 angstroms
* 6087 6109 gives -0.4 angstroms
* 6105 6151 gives -1.2 angstroms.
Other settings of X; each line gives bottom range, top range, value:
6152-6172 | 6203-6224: 1.05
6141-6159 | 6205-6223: 0.98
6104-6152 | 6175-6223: 0.97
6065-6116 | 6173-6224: 0.97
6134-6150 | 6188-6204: 0.95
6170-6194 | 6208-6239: 0.99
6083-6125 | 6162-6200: 0.97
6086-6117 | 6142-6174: 0.95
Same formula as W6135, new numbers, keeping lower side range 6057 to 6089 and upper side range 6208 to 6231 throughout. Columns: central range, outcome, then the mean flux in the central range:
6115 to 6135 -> 0.009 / 6.84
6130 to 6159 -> -0.005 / 6.85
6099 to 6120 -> -0.012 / 7.03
